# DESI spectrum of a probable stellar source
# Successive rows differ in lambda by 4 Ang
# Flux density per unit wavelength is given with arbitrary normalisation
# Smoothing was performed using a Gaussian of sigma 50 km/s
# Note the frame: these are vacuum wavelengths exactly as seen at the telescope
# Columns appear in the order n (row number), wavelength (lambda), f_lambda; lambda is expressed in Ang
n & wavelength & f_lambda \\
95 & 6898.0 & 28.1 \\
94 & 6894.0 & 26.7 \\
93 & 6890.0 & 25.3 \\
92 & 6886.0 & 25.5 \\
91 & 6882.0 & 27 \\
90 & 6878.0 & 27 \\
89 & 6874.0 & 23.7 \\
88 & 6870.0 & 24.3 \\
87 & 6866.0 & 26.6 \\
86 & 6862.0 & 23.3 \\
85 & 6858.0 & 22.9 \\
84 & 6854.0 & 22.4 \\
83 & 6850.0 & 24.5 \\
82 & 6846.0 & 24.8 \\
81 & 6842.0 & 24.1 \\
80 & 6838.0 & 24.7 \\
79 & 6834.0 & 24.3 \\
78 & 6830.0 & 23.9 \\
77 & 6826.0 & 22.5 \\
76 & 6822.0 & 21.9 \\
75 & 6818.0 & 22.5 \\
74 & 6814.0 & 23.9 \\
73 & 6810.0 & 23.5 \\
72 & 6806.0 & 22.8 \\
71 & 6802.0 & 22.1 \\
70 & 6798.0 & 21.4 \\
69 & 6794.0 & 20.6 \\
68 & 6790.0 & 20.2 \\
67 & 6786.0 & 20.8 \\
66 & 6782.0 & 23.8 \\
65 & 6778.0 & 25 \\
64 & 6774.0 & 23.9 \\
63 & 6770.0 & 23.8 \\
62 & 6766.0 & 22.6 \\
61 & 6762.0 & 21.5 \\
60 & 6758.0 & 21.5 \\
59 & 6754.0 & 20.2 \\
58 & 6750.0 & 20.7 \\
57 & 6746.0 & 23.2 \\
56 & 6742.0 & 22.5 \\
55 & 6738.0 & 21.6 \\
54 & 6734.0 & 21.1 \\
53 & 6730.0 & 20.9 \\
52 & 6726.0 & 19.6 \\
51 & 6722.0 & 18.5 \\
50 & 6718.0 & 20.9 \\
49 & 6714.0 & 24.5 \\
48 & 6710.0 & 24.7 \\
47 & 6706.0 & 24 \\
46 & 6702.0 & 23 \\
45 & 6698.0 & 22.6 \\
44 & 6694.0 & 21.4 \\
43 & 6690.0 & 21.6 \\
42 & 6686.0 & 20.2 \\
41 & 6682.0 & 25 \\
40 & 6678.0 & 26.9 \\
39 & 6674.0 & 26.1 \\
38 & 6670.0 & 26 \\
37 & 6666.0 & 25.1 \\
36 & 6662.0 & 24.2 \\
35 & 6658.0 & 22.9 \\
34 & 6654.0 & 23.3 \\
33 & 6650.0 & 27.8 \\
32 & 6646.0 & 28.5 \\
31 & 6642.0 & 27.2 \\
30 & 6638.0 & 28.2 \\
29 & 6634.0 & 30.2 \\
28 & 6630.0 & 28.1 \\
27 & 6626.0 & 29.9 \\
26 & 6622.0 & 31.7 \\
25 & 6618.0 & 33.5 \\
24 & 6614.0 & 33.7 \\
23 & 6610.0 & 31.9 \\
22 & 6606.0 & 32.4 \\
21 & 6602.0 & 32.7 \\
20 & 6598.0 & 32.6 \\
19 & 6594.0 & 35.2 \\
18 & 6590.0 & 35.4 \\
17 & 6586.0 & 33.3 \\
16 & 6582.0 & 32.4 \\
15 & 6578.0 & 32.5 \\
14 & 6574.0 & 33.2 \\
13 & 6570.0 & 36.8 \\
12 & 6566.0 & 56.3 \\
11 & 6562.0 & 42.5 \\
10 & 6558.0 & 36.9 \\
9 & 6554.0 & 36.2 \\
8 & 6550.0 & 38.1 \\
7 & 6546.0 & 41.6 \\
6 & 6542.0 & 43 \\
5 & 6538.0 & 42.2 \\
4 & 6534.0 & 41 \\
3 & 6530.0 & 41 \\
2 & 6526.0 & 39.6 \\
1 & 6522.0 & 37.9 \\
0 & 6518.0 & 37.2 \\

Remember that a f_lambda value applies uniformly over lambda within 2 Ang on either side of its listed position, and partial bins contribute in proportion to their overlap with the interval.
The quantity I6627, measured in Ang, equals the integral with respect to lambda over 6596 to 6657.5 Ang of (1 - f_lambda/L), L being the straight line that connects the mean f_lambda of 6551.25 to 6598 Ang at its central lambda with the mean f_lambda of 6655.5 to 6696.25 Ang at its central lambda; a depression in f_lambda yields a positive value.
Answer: 0.9 Ang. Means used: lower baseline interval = 37.1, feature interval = 29.9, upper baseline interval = 23.9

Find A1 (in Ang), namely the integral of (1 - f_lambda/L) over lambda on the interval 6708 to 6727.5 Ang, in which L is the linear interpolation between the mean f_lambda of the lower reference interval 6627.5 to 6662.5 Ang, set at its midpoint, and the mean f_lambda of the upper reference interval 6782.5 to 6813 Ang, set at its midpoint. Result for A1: 2.2 Ang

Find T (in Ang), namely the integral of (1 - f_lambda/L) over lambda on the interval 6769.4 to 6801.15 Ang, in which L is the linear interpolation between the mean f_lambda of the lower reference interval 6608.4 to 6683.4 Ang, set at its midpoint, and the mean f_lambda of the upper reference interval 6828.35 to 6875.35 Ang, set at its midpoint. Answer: 3.8 Ang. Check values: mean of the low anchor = 27.9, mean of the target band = 22.4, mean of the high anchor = 24.1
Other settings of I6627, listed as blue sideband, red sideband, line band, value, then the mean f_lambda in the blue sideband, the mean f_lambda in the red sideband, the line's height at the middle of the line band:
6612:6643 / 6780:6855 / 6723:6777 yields 7.92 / 30.4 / 22.9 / 25.6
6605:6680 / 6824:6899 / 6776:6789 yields 1.53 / 28.2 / 24.8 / 26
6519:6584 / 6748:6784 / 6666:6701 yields 6.37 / 39.4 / 22.6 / 29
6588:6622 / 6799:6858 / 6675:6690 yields 3.03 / 33.3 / 23.4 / 29.9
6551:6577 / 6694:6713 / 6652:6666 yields 2.41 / 39.9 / 23.4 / 28.7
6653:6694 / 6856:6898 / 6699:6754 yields 5.59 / 24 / 25.4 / 24.4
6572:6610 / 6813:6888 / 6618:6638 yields 1.13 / 33.2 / 24.2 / 31.9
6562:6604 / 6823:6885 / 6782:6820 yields 6.58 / 36.3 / 24.4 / 26.7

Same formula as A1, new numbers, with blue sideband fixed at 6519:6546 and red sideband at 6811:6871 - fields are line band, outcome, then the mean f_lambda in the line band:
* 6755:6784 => 4.8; 23.1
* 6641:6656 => 3.4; 26.7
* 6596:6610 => 1.7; 32.5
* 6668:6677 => 1.9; 26.1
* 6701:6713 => 2.7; 24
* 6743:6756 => 3.3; 21.5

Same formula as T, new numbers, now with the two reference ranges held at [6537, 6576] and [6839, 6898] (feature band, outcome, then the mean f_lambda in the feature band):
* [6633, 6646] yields 2.9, 28.4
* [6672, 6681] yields 2.2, 26.3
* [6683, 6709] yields 8.7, 22.3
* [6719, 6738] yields 7.0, 20.2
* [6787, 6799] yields 3.4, 20.7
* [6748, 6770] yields 6.4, 21.5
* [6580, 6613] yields 4.6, 33.3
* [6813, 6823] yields 1.7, 22.7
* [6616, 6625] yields 1.2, 32.3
